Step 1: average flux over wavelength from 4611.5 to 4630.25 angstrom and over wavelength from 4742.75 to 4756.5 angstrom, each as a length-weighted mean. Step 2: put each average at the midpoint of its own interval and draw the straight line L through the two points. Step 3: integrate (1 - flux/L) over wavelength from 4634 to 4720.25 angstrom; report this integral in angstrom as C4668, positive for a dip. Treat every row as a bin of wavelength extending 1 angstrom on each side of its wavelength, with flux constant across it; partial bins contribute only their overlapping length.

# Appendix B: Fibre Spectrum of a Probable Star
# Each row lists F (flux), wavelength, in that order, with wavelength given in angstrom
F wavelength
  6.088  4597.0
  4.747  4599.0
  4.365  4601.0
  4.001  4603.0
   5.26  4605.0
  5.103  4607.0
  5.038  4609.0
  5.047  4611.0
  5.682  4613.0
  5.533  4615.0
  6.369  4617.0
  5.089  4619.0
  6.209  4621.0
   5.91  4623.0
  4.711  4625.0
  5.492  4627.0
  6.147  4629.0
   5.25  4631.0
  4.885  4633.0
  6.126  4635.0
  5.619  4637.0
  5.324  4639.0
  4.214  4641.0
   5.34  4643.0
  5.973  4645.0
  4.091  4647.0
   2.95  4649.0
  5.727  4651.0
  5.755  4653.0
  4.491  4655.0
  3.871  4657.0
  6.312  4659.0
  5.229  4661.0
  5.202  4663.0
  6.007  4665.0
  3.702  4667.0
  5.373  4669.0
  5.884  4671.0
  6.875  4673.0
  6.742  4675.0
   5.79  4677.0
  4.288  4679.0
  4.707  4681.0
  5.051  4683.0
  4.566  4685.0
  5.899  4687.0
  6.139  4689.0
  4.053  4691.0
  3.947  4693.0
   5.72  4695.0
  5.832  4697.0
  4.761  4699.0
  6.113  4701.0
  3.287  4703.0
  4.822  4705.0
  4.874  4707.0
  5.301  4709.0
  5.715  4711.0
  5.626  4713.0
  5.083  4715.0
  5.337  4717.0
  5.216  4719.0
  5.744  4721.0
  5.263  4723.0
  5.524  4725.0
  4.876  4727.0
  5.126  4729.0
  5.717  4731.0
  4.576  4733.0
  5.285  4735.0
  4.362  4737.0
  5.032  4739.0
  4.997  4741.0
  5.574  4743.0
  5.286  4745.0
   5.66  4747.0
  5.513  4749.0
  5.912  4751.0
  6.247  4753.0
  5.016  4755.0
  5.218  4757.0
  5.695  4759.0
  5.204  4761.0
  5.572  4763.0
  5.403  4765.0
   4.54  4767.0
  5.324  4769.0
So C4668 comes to 6.8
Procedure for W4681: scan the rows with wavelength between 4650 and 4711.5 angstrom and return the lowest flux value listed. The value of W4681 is 3.287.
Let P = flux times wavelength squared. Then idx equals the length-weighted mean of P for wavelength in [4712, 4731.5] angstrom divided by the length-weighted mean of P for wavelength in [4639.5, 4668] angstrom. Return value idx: 1.12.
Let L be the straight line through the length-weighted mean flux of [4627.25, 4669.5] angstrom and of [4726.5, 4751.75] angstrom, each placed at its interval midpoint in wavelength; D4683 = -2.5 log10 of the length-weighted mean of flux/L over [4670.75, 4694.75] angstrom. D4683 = -0.03 mag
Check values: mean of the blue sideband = 5.13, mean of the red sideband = 5.22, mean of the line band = 5.32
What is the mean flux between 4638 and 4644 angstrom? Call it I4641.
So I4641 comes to 4.96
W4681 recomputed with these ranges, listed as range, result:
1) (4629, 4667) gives 2.95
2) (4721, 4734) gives 4.576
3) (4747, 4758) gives 5.016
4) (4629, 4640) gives 4.885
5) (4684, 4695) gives 3.947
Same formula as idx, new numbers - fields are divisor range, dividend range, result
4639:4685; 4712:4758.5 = 1.06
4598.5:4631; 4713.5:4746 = 1.03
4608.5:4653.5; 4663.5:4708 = 1.00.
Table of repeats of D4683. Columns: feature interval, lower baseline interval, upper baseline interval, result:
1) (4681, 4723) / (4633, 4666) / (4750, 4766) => 0.037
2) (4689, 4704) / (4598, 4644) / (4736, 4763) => 0.091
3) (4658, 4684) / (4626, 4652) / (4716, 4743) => -0.063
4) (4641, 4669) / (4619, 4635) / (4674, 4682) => 0.102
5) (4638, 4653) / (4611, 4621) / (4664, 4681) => 0.151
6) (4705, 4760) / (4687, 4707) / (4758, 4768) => -0.033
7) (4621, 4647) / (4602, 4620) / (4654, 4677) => -0.015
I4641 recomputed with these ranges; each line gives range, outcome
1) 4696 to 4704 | 5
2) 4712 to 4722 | 5.4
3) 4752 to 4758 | 5.49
